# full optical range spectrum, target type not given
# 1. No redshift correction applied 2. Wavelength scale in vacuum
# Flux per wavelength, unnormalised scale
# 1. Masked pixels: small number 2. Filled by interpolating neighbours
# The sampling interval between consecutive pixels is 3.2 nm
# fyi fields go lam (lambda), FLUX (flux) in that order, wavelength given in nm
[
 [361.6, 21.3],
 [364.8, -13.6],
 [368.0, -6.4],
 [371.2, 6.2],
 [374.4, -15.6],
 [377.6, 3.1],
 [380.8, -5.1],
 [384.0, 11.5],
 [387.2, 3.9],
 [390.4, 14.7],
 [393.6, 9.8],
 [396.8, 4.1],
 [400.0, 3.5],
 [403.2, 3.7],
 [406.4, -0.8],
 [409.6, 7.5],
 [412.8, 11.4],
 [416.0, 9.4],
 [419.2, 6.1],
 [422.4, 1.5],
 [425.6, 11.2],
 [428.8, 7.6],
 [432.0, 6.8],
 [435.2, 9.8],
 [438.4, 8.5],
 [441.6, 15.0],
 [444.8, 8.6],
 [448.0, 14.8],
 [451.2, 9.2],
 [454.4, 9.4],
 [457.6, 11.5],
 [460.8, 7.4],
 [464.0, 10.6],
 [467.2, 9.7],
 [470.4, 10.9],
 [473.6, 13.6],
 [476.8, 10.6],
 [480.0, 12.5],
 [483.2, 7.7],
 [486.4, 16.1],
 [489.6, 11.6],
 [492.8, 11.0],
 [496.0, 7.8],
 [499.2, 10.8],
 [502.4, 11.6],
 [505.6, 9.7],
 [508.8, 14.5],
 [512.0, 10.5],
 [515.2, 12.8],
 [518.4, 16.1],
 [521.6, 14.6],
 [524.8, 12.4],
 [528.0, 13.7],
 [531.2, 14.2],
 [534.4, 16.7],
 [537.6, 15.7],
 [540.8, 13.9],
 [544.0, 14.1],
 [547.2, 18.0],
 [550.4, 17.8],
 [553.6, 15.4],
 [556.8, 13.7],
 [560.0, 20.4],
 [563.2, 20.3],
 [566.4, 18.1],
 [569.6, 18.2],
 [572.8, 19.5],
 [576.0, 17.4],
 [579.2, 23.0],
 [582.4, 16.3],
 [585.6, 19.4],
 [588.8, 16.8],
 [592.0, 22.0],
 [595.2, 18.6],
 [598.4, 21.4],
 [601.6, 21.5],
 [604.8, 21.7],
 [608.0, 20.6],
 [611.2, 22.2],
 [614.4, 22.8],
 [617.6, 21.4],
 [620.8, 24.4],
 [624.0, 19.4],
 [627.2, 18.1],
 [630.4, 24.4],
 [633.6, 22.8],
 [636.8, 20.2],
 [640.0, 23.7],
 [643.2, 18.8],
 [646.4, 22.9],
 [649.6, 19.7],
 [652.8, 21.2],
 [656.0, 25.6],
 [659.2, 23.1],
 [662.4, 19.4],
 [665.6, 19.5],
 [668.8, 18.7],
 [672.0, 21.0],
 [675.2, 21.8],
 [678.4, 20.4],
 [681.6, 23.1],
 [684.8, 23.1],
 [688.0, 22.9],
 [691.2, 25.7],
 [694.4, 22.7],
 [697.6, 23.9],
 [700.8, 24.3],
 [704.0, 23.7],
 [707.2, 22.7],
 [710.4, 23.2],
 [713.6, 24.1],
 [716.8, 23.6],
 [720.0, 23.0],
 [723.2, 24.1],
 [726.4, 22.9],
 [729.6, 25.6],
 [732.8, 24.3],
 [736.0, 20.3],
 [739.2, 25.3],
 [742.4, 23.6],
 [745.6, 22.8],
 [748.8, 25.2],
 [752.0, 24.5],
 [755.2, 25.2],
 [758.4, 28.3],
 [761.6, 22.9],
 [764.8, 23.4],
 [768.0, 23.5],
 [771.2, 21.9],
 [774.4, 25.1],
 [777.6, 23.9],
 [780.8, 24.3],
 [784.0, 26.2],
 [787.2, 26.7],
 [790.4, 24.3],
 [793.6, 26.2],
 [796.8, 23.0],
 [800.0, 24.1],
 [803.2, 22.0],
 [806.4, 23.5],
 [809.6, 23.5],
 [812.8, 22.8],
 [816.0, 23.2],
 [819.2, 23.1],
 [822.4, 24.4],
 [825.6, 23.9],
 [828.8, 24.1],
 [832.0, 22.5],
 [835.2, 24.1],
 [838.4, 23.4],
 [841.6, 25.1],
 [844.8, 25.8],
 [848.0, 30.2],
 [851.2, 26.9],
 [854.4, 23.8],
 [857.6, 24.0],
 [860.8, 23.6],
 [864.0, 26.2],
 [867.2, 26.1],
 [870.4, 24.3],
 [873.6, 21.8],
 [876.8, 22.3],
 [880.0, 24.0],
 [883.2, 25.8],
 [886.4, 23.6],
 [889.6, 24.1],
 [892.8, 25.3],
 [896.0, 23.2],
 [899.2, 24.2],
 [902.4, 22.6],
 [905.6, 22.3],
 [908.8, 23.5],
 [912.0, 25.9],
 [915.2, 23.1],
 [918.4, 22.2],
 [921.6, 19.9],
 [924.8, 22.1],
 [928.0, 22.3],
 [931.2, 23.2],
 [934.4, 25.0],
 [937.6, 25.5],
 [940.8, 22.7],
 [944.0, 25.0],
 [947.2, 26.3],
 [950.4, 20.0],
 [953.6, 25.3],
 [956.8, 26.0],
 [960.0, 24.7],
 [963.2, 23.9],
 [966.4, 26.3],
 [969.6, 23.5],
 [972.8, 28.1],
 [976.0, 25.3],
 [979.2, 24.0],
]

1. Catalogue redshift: 0.29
